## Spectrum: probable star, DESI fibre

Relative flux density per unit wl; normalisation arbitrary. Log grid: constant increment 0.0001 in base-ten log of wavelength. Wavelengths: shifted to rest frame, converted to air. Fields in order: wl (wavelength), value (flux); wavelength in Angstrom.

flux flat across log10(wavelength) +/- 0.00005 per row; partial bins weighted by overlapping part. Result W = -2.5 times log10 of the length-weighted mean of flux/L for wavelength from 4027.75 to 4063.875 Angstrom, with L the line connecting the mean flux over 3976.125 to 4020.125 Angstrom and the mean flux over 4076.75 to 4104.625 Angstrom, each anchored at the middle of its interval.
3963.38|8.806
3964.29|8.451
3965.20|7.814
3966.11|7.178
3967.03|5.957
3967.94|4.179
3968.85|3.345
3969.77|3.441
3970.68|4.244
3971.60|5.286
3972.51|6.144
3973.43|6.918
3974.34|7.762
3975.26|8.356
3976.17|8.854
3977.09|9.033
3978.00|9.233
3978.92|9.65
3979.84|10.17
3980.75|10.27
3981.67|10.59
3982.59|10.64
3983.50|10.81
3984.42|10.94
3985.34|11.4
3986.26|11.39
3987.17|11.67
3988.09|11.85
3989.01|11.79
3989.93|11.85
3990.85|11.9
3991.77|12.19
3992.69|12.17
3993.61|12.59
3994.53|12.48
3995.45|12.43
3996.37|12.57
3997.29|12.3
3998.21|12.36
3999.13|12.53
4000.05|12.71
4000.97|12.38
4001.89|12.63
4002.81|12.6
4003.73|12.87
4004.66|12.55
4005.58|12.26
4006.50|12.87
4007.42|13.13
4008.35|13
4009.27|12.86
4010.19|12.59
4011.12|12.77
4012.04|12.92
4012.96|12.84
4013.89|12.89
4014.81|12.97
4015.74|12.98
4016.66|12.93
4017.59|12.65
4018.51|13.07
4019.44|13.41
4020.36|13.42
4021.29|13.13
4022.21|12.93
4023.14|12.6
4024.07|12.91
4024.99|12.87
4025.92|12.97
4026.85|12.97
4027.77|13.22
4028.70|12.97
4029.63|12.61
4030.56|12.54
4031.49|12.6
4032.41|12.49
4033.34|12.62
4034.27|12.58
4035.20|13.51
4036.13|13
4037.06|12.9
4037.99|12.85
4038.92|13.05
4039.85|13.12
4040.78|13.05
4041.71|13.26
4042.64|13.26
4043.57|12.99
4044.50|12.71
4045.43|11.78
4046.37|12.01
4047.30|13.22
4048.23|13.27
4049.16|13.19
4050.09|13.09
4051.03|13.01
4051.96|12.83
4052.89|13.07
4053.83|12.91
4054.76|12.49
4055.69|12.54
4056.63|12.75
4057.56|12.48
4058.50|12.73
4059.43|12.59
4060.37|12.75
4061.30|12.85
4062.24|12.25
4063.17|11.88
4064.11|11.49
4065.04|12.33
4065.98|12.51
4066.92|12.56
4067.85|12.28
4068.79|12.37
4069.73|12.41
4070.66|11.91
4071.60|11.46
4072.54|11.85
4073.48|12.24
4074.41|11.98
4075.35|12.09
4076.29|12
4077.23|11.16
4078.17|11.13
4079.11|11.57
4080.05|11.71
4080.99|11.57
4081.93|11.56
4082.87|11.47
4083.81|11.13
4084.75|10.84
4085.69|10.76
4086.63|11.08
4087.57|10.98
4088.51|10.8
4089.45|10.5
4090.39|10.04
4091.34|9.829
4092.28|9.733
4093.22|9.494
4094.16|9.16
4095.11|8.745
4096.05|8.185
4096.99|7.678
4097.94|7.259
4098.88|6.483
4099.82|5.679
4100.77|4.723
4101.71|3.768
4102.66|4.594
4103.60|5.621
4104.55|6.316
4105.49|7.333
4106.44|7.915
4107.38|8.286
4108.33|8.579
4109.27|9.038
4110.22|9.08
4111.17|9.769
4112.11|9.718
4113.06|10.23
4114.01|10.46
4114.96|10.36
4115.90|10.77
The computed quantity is -0.21 mag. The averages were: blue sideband 12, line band 12.8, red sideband 9.15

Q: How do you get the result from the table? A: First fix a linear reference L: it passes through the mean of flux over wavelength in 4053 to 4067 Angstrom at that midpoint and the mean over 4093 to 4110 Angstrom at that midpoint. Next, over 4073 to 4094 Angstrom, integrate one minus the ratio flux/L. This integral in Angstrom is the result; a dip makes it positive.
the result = -3.5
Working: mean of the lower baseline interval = 12.5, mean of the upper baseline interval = 7.15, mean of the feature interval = 11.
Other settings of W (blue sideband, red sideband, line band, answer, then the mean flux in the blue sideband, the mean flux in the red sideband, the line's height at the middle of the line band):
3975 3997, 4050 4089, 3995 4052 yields -0.12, 11.1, 12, 11.5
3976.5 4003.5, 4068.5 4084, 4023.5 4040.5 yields -0.11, 11.6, 11.7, 11.6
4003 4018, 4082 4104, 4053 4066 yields -0.20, 12.8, 8.69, 10.4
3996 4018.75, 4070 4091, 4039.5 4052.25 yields -0.08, 12.7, 11.4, 12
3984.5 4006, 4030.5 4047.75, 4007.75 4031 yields -0.03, 12.2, 12.8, 12.5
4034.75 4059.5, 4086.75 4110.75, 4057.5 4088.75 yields -0.14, 12.9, 8.04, 10.4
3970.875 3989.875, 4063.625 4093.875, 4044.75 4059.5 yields -0.17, 9.61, 11.4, 10.9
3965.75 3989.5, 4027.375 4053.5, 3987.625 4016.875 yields -0.22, 8.52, 12.9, 10.2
